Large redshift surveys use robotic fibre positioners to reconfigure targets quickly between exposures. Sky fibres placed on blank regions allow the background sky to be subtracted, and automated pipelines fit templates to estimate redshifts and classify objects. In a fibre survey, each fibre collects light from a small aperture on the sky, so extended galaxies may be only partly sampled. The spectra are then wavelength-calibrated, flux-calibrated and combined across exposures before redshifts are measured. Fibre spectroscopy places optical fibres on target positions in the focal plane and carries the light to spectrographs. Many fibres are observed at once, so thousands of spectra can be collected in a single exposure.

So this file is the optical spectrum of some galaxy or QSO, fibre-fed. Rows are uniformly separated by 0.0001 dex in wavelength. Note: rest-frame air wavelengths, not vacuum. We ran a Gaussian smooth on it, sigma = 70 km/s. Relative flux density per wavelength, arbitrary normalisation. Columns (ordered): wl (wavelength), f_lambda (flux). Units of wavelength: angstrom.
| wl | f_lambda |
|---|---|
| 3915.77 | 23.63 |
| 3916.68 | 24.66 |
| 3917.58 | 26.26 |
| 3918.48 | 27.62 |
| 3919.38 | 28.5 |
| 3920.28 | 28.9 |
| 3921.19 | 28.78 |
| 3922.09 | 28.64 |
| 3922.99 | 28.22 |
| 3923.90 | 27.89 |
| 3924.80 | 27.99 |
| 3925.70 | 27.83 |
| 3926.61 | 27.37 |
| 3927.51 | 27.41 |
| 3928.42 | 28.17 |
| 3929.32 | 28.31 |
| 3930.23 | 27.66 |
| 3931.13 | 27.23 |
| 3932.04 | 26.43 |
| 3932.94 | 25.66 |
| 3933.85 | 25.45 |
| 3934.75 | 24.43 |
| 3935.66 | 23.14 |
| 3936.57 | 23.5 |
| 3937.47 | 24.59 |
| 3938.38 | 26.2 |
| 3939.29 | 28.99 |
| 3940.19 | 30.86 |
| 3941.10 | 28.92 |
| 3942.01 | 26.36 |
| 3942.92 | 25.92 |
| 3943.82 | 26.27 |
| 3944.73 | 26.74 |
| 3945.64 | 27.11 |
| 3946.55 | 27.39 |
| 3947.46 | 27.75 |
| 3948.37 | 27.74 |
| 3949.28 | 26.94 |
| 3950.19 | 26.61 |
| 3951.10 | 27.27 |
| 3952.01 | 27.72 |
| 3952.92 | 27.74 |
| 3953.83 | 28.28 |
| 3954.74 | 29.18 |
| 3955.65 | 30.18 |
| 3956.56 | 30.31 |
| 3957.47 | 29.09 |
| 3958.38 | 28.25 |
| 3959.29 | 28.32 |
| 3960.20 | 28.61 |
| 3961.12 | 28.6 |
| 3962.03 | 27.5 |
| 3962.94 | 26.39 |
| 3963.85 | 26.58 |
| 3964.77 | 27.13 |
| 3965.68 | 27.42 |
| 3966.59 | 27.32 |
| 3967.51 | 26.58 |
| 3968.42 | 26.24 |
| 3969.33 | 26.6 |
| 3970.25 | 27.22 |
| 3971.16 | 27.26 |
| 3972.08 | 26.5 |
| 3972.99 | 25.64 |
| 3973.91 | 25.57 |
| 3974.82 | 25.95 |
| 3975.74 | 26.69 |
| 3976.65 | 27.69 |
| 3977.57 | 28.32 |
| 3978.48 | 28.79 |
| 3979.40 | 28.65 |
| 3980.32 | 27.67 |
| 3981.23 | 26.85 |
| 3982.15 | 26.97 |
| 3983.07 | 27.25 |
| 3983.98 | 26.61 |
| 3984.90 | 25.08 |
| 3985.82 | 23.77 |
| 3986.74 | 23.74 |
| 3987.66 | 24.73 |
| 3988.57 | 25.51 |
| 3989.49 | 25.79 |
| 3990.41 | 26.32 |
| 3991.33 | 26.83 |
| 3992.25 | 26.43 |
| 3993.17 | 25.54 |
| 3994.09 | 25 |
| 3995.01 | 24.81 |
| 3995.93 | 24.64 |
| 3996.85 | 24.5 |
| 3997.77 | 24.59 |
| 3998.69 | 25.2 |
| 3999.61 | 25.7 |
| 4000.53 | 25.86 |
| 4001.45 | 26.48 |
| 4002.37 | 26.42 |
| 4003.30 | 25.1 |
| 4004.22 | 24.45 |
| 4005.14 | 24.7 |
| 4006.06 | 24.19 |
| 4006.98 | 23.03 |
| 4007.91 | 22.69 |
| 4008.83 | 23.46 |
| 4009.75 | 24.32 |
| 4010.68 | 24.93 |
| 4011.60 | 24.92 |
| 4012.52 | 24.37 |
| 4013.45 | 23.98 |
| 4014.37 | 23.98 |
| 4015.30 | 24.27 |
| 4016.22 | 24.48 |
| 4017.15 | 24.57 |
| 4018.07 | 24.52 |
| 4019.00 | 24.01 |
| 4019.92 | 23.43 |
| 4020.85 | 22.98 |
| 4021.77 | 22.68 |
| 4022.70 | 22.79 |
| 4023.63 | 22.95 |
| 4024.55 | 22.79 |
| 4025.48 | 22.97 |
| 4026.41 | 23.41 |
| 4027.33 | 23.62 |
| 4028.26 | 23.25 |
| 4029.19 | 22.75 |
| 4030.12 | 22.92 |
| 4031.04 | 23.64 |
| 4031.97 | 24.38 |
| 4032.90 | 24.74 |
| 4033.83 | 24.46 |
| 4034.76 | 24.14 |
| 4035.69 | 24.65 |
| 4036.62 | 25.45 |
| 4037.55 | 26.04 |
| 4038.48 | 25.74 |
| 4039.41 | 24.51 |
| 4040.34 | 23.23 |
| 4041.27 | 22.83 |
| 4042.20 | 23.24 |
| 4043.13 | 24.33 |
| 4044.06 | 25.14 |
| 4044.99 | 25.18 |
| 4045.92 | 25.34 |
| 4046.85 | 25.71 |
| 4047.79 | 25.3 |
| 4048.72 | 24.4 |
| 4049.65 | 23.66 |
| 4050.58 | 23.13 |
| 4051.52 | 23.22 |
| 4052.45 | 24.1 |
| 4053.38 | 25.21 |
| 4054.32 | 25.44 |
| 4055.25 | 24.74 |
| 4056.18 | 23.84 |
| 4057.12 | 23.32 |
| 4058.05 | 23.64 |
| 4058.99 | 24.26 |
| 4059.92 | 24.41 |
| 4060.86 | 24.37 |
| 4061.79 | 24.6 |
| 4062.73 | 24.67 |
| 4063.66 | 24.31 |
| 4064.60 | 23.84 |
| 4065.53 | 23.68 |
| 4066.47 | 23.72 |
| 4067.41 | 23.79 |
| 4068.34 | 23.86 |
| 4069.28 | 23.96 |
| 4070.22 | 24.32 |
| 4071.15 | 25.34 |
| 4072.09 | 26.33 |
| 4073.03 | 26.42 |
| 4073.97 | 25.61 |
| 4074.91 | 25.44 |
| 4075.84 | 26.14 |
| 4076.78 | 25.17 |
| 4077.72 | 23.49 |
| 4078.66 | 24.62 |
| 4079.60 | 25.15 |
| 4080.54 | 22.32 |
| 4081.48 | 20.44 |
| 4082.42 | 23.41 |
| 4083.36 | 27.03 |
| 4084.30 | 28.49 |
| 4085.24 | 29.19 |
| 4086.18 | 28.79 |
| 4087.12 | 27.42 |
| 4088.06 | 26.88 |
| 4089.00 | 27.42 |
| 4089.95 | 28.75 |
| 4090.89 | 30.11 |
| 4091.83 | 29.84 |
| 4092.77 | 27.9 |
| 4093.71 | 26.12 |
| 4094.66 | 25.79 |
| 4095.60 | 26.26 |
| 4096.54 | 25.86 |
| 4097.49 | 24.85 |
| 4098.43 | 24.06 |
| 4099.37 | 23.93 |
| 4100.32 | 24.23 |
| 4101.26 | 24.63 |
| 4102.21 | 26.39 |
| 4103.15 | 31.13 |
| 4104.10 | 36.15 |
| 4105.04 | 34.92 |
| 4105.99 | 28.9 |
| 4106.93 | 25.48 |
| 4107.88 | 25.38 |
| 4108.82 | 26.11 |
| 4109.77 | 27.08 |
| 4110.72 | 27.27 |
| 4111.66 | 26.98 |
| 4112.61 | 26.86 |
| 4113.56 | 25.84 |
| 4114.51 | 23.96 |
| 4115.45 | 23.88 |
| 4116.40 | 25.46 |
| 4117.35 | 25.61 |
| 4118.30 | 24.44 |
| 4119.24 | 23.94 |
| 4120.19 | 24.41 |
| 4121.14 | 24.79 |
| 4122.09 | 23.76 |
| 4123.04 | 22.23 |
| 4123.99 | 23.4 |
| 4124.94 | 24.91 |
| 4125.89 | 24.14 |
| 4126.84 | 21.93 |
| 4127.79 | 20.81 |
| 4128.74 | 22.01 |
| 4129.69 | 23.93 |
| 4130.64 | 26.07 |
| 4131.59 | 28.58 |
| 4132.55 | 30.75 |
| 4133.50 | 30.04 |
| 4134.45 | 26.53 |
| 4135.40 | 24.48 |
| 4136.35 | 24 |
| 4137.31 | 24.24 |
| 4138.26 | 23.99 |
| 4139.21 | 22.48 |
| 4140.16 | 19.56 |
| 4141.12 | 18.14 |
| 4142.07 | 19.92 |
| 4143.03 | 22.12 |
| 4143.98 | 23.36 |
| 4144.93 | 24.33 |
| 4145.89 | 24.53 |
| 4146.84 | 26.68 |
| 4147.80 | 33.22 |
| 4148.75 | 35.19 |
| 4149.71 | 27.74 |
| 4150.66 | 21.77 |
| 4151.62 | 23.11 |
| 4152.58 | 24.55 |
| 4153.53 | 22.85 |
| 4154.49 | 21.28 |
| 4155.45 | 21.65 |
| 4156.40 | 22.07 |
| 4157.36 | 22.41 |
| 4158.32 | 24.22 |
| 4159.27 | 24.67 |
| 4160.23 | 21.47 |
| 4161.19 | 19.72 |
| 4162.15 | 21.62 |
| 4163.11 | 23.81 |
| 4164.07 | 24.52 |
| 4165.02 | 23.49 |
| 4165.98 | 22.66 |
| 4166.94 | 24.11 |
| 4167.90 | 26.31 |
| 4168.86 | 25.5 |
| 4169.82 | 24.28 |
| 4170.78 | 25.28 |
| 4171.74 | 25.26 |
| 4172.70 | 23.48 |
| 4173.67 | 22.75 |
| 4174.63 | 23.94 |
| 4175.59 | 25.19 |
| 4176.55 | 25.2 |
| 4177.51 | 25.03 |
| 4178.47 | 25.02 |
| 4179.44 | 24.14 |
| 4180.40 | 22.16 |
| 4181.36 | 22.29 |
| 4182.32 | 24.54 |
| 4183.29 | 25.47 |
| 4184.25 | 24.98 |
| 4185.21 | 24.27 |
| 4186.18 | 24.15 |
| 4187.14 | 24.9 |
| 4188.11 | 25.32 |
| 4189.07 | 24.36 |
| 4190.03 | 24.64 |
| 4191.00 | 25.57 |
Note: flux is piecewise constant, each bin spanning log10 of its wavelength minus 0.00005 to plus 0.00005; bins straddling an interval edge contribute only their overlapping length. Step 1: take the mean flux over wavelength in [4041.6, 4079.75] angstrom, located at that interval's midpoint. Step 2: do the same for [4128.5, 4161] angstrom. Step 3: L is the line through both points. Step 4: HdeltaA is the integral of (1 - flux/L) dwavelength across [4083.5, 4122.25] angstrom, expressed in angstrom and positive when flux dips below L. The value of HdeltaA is -3.7 angstrom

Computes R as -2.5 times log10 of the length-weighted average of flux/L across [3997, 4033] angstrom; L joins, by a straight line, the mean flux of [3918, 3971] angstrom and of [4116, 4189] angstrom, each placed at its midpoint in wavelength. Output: 0.10 mag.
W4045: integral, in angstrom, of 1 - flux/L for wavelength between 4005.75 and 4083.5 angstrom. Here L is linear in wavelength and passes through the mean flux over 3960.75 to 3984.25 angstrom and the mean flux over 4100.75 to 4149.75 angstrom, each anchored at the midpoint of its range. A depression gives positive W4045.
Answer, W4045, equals 6.5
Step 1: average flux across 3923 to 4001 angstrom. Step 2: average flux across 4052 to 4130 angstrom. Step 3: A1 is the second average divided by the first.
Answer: 0.95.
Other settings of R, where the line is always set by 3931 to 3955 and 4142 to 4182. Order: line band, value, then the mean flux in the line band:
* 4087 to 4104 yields -0.083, 26.9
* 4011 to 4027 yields 0.094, 23.7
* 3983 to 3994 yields 0.029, 25.6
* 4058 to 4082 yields 0.039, 24.4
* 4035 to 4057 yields 0.045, 24.5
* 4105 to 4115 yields -0.085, 26.8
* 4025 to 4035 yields 0.093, 23.6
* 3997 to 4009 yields 0.055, 24.8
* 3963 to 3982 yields -0.023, 27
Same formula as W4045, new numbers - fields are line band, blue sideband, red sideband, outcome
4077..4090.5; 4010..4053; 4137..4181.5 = -1.1 angstrom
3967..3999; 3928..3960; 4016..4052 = -0.4 angstrom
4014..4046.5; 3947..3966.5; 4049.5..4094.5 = 2.8 angstrom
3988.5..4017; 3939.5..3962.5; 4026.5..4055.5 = 1.1 angstrom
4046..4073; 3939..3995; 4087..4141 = 2.0 angstrom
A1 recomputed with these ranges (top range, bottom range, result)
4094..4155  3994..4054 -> 1.04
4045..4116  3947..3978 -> 0.94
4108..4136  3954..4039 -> 0.99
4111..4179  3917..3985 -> 0.89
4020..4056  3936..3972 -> 0.88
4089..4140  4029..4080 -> 1.06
